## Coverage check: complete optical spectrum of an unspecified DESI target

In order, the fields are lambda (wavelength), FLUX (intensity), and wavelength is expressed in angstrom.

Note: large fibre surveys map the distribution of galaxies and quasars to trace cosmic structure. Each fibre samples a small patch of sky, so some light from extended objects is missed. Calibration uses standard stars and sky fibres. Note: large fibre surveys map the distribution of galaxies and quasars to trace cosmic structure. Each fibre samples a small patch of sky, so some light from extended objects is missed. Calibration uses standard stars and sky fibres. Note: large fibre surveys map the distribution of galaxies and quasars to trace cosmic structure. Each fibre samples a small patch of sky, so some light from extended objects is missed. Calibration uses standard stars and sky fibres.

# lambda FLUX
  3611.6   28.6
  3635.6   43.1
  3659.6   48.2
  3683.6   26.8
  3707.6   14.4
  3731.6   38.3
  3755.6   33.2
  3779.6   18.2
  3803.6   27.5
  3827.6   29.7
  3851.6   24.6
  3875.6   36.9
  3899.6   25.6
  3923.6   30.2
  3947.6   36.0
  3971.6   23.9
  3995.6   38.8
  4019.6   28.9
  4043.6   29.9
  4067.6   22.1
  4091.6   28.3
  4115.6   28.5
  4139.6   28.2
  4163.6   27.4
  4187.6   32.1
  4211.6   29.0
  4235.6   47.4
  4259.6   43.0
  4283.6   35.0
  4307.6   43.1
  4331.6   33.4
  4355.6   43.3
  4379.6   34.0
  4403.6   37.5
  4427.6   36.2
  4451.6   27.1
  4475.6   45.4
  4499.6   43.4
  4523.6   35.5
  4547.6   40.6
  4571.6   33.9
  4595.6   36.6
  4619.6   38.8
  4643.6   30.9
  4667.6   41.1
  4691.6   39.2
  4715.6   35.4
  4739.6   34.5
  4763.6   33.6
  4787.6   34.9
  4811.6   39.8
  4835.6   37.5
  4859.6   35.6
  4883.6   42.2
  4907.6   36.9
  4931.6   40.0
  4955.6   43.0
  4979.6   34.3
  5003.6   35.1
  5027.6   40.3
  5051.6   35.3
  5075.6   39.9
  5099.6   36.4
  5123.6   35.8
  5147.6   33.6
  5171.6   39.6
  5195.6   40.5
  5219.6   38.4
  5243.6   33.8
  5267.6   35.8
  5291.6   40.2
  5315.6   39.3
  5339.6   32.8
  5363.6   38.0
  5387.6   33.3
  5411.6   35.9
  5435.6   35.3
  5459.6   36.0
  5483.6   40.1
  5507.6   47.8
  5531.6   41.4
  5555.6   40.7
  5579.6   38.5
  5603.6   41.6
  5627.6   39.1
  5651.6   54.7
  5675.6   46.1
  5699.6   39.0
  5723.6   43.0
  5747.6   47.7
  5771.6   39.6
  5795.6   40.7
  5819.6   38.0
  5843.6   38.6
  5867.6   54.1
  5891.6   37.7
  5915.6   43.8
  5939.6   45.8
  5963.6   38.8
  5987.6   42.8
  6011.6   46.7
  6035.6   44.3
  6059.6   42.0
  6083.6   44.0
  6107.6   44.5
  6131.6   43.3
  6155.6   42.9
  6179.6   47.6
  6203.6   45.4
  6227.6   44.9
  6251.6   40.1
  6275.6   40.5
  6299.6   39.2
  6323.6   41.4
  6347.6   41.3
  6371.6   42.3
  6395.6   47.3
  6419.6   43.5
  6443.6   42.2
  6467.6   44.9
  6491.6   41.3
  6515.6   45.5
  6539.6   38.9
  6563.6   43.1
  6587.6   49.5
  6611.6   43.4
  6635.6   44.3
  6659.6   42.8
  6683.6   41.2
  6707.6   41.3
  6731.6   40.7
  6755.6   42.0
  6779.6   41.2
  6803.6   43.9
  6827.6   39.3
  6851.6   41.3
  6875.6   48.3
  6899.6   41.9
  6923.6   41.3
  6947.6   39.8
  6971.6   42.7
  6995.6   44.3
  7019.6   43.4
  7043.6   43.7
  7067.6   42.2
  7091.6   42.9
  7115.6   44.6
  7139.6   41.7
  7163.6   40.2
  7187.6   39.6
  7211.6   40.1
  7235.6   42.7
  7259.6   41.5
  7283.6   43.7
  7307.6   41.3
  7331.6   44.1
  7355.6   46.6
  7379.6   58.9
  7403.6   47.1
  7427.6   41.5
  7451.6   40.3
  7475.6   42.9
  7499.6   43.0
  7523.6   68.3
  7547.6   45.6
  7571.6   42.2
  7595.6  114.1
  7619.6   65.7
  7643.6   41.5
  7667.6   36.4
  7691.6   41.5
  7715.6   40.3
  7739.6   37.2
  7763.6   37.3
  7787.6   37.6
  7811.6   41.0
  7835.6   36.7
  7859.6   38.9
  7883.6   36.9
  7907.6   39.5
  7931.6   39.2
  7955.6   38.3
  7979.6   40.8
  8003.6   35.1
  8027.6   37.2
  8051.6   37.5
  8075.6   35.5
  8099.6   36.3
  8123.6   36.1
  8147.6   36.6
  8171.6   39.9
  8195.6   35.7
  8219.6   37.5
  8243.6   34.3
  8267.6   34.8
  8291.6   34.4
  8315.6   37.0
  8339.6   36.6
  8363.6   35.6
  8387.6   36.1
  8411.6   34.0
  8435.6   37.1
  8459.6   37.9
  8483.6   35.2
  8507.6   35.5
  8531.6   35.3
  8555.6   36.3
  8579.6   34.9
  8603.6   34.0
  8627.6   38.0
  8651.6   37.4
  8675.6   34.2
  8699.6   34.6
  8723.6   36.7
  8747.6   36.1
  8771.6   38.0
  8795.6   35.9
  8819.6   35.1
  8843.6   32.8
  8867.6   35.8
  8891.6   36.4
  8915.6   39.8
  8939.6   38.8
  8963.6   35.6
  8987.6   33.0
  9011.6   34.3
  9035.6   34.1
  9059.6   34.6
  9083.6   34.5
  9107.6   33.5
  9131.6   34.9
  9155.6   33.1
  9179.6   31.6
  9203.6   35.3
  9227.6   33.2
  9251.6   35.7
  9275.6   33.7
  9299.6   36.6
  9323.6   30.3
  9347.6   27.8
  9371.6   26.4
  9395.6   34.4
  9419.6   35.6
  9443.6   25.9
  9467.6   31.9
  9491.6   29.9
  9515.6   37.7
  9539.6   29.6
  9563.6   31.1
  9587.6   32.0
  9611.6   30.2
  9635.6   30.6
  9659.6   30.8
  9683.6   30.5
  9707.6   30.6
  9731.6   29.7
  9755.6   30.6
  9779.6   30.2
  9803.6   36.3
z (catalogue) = 0.518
